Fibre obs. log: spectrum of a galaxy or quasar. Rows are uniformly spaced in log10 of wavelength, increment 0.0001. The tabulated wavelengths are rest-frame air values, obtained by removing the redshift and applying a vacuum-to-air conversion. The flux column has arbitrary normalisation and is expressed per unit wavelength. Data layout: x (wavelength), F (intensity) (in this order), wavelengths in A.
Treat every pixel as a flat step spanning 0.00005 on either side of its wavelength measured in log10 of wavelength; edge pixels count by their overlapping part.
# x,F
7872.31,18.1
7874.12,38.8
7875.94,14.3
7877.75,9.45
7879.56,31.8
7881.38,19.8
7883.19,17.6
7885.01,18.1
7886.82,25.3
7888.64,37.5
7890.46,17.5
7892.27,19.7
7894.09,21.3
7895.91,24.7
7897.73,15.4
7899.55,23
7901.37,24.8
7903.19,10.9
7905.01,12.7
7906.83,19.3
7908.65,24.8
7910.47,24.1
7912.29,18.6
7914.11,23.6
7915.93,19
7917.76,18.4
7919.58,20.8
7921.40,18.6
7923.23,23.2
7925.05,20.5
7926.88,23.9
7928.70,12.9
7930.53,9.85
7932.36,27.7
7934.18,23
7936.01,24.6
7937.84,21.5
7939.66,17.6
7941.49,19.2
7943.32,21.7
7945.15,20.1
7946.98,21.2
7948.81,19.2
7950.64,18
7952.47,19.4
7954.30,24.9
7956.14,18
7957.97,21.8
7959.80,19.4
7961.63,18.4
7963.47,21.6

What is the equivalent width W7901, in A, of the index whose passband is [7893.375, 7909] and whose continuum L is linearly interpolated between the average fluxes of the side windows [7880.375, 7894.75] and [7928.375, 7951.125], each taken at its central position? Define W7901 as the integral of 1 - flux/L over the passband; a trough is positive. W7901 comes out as 1.6 A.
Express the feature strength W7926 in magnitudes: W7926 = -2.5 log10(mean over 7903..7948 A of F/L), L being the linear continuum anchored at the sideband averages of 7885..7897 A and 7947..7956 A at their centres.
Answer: 0.08 mag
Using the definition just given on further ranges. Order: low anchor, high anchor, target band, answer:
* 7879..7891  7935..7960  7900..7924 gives 0.127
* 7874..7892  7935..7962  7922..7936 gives 0.028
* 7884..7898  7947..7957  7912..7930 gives 0.085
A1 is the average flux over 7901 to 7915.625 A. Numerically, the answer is 19.6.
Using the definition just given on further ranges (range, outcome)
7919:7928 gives 21.2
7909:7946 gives 20.5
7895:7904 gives 19.8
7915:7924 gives 20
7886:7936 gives 20.8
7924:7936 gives 20.1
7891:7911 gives 19.9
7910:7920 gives 20.6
